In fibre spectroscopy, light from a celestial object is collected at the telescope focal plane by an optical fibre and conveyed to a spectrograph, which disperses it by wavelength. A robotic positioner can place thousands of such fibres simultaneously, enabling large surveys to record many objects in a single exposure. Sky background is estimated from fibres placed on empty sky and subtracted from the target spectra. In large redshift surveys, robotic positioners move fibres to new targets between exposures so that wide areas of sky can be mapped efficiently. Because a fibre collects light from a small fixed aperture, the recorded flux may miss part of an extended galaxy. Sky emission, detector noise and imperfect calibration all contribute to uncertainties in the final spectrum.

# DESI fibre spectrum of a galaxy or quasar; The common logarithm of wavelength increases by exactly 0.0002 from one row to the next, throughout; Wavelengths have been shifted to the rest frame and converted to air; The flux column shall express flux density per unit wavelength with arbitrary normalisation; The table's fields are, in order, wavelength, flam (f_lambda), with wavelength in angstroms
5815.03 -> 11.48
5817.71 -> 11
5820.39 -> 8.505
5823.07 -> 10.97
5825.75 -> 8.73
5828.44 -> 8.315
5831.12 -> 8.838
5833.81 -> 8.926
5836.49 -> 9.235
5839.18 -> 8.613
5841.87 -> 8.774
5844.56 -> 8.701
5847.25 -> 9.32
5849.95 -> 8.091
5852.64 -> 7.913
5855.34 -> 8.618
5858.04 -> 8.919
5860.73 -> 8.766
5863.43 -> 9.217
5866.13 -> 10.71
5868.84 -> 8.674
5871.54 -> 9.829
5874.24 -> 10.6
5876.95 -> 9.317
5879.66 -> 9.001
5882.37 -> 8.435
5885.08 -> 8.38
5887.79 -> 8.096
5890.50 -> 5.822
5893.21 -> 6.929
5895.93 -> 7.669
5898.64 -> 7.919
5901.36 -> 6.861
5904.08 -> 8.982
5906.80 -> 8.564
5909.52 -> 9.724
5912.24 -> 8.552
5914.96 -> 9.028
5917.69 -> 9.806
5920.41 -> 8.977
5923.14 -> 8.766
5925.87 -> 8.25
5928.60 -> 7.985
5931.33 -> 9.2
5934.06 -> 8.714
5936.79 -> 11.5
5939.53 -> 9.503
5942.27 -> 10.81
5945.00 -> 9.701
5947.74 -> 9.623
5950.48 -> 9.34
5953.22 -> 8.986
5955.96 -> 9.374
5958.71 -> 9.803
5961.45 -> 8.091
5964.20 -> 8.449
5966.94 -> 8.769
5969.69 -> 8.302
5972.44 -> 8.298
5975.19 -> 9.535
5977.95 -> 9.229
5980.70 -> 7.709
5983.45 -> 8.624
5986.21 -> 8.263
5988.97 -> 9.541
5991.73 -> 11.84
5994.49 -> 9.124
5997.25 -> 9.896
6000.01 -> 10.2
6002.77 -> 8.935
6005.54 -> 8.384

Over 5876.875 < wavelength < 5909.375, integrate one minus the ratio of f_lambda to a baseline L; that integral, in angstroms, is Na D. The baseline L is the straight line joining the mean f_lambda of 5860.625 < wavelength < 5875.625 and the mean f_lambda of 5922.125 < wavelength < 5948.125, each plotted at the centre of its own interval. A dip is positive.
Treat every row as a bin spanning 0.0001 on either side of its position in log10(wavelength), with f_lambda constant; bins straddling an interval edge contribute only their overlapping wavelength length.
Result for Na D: 5.4 angstroms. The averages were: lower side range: 9.7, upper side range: 9.41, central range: 8.01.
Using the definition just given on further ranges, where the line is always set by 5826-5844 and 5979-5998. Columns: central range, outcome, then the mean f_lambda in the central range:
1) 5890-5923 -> 2.52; 8.32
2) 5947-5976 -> 0.77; 8.94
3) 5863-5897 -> 0.98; 8.66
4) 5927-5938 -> -0.25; 9.3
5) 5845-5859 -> 0.41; 8.57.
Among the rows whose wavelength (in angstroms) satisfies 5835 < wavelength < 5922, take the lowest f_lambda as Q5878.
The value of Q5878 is 5.822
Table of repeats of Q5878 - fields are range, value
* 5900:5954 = 6.861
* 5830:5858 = 7.913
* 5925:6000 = 7.709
